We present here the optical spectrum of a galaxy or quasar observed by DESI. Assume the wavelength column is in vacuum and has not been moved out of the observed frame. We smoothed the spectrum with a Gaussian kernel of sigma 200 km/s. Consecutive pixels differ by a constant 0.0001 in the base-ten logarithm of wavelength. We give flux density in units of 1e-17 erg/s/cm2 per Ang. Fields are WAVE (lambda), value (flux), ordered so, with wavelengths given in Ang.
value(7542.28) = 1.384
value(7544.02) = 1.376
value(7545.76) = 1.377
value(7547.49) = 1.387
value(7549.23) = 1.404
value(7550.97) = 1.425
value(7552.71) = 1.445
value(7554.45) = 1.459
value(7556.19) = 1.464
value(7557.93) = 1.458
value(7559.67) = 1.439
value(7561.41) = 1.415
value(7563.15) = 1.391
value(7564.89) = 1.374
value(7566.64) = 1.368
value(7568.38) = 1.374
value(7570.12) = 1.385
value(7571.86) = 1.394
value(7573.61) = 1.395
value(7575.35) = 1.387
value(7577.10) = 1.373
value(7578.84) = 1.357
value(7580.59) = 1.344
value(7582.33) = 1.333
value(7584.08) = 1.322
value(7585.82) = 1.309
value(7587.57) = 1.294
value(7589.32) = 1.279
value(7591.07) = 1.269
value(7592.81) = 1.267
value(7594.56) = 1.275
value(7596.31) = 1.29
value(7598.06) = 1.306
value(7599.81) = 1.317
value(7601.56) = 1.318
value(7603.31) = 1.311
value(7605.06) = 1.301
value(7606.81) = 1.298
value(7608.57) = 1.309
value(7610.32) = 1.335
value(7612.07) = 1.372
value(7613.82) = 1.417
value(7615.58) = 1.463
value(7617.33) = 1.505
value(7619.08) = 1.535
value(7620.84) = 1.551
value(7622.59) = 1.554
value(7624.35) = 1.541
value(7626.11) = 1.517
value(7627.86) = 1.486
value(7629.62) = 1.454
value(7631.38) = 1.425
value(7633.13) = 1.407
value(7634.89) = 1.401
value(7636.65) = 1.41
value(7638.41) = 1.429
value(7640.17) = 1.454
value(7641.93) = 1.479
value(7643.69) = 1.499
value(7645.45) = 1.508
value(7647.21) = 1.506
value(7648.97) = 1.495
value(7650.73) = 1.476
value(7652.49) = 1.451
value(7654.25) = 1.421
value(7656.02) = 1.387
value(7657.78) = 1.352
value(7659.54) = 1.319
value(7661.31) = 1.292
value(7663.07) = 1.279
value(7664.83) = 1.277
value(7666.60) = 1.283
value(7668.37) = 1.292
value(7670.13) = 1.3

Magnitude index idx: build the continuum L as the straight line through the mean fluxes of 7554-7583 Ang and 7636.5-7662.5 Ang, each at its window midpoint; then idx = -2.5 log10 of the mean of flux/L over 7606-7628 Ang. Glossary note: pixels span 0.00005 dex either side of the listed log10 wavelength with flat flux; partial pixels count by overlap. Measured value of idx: -0.03 mag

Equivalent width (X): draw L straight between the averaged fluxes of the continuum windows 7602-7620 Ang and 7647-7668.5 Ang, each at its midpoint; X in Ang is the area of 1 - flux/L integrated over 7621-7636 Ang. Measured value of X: -1.1 Ang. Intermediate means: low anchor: 1.38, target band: 1.48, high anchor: 1.37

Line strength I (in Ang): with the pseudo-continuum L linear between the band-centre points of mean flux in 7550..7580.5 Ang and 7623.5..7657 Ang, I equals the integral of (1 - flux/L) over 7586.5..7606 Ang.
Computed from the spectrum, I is 1.8 Ang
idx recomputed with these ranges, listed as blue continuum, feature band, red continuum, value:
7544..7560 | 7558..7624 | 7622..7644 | 0.058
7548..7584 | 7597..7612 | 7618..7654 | 0.100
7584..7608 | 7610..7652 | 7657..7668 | -0.135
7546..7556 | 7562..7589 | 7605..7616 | 0.029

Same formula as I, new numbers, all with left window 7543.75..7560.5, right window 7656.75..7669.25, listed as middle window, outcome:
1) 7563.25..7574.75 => 0.19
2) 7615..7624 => -1.17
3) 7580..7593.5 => 0.82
